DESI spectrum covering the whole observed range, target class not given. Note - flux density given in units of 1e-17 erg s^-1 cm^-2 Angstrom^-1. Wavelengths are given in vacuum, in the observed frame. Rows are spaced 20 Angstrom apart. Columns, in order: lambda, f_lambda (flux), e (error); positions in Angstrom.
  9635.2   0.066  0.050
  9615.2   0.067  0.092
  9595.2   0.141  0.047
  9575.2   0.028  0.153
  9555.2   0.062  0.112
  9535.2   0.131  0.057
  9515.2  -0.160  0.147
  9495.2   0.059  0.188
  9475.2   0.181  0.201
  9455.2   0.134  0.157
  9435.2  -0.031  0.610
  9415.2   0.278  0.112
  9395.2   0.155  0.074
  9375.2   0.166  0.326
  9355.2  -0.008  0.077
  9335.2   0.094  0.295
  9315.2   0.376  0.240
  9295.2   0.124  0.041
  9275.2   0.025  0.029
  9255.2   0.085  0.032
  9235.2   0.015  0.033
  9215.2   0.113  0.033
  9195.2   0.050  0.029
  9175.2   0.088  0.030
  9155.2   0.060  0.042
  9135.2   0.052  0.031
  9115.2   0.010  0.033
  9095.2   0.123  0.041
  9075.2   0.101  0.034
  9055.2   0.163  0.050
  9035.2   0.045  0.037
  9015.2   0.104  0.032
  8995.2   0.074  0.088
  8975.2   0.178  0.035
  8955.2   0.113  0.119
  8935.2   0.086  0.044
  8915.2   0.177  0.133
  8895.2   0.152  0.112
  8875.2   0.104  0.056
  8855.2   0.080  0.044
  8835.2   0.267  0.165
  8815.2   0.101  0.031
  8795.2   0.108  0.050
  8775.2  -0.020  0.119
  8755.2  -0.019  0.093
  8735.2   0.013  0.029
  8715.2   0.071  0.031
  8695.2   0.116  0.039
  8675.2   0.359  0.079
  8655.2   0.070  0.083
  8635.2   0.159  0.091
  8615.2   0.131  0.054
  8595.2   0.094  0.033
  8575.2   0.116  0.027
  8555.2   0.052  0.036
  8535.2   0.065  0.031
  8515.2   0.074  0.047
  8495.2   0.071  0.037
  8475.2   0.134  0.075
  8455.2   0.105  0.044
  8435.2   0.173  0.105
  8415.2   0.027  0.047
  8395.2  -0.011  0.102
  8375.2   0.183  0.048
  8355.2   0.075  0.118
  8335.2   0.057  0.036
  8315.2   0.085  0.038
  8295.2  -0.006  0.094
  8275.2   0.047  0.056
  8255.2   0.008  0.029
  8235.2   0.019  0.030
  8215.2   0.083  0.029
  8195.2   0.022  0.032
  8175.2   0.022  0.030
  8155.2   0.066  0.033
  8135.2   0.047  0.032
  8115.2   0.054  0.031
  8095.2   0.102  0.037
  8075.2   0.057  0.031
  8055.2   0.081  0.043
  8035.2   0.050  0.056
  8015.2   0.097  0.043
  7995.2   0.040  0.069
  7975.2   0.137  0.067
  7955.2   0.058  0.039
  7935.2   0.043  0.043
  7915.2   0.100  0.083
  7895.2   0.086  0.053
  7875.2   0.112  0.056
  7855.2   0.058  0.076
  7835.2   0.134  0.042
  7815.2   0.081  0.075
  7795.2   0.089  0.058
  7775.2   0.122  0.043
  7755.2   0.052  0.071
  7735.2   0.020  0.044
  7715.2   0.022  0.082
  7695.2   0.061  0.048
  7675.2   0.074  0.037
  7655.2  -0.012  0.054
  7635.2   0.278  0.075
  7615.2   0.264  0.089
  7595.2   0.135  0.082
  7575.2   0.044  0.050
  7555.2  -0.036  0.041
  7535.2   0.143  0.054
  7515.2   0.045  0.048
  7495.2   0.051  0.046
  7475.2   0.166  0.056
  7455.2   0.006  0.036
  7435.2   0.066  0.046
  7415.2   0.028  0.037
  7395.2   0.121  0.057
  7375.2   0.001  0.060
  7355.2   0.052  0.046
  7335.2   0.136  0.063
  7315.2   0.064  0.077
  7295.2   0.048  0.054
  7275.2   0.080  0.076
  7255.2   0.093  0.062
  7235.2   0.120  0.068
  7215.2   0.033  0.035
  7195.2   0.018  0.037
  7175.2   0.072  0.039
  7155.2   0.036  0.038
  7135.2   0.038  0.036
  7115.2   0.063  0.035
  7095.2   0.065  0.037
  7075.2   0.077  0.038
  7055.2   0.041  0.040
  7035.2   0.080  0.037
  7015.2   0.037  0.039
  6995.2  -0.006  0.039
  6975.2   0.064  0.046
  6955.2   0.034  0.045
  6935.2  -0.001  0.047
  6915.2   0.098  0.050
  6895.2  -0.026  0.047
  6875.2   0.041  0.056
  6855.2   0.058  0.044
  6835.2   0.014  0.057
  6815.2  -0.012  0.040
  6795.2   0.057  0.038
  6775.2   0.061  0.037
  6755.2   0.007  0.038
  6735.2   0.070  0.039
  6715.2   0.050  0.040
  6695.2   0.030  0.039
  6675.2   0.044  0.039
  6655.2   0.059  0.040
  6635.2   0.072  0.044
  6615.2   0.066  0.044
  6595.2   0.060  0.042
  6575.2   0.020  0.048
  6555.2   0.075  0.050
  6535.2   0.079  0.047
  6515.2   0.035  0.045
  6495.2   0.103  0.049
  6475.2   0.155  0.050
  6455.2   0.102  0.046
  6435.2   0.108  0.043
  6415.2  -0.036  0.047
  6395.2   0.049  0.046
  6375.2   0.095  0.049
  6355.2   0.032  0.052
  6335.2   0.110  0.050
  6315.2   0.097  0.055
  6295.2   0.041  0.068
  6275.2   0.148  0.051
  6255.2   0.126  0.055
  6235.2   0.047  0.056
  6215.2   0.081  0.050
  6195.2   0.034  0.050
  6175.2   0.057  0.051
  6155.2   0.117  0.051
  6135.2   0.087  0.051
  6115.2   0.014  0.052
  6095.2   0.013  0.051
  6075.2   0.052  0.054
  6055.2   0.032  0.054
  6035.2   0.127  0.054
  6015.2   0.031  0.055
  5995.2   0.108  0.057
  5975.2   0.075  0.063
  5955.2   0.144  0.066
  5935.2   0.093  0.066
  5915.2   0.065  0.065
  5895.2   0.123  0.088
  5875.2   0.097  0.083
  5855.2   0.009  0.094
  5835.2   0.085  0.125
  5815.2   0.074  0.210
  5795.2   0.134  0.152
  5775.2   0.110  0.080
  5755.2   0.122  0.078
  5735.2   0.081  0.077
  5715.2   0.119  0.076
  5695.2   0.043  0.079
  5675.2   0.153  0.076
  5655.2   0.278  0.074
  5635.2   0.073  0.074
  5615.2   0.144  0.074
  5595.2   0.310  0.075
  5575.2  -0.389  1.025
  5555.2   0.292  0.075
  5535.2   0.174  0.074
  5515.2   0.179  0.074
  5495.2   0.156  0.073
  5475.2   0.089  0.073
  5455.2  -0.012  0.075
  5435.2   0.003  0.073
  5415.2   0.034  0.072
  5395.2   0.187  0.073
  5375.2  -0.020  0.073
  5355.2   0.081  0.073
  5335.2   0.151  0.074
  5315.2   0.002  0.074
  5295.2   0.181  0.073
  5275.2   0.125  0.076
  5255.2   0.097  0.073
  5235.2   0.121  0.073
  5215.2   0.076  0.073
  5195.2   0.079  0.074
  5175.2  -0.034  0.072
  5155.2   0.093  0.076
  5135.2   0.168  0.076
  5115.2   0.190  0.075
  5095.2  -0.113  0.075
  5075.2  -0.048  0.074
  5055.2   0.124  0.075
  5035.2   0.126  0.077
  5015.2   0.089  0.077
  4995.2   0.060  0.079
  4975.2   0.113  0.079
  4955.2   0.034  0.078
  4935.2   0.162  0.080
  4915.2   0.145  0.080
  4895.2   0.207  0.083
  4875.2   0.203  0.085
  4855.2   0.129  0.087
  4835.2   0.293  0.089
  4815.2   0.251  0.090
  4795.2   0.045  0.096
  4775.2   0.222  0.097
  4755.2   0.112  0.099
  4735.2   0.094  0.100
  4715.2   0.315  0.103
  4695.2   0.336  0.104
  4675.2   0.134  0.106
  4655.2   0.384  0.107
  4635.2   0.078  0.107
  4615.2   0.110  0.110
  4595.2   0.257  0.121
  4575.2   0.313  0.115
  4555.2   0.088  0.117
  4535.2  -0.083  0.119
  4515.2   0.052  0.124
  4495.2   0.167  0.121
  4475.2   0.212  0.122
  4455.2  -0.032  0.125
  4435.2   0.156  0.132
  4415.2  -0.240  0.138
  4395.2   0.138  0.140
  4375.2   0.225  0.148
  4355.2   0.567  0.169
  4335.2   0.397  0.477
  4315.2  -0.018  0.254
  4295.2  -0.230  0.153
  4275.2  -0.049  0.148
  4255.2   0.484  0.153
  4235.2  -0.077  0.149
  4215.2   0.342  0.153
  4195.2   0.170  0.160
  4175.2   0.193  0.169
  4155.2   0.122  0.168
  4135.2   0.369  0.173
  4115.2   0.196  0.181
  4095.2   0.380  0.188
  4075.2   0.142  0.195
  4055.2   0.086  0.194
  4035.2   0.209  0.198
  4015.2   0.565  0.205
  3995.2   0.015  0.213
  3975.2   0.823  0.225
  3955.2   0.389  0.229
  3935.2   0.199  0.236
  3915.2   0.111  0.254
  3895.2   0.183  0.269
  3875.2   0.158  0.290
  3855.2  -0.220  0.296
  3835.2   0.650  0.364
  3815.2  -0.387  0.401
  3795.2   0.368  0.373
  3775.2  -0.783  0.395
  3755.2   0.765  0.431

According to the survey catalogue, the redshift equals 1.247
